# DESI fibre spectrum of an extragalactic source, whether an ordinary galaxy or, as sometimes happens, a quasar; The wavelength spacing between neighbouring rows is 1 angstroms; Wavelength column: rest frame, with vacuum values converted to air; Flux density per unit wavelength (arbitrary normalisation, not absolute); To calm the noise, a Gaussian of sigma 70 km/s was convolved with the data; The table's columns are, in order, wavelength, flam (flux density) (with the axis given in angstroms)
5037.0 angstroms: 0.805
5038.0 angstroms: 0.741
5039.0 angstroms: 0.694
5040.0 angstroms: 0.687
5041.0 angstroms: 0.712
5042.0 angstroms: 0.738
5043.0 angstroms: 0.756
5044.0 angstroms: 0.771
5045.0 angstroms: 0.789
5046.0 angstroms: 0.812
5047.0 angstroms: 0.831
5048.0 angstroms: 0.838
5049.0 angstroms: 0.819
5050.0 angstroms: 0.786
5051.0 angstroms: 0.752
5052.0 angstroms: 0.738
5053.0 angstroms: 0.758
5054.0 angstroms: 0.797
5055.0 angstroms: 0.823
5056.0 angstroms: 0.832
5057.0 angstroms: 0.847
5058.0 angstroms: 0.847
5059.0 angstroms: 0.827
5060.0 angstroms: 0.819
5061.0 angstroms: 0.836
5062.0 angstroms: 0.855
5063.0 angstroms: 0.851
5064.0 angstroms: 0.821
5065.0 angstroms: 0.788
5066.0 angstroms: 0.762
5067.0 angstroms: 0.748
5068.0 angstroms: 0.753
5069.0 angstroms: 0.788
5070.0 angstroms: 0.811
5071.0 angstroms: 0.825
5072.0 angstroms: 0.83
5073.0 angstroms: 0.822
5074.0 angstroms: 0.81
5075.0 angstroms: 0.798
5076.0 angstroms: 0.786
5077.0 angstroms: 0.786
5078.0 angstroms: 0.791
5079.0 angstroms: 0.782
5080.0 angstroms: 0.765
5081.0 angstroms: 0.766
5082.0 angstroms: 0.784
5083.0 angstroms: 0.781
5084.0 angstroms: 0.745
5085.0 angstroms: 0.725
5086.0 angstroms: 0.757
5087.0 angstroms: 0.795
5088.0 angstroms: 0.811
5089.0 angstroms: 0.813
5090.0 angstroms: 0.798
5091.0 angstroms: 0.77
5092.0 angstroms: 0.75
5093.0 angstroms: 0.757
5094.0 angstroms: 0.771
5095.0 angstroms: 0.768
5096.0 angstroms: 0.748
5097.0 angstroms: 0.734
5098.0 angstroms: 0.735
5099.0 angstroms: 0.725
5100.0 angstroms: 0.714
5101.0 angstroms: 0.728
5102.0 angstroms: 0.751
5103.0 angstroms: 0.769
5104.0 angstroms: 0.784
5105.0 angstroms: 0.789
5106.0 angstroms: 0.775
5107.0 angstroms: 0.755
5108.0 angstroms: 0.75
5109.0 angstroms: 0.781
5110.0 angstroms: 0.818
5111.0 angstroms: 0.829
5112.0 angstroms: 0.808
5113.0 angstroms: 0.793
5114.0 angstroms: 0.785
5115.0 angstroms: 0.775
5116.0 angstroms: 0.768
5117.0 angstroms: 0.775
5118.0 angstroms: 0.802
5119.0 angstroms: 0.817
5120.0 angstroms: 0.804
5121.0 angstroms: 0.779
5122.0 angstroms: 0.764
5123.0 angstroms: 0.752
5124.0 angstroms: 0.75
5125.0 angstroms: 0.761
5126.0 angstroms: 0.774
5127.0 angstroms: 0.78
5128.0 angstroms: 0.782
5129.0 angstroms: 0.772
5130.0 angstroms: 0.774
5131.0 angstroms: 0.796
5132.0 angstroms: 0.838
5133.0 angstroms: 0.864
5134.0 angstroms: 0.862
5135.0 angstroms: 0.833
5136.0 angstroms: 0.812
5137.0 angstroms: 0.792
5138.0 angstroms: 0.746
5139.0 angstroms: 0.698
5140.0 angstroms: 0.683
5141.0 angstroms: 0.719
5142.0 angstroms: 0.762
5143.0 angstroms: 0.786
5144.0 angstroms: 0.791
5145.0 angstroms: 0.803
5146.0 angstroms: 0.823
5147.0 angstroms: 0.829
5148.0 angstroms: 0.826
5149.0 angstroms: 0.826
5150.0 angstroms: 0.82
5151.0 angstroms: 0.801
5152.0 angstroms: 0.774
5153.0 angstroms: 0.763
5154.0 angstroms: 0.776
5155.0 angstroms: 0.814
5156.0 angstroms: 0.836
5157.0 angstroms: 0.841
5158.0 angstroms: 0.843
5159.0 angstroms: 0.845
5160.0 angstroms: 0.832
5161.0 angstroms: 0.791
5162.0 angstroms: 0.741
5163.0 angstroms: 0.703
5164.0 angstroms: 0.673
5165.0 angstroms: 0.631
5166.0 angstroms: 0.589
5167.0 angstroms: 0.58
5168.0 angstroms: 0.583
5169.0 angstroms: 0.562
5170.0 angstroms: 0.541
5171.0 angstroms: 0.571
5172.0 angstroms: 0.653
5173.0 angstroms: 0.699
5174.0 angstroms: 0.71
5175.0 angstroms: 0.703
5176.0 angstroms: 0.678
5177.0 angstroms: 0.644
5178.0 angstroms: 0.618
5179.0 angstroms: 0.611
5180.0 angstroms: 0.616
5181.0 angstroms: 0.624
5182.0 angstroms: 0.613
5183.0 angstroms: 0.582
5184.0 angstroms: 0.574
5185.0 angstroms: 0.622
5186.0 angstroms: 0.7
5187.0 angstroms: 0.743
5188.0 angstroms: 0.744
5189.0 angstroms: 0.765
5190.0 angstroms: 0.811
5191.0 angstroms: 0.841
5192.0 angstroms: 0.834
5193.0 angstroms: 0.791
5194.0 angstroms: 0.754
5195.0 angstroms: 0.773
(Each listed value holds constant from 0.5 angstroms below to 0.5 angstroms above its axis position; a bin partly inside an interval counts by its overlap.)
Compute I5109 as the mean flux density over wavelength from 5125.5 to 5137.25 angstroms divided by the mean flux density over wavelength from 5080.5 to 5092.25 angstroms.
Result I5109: 1.04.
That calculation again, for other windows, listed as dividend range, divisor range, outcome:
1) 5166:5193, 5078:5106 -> 0.87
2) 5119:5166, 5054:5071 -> 0.96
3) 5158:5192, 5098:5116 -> 0.88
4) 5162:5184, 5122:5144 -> 0.81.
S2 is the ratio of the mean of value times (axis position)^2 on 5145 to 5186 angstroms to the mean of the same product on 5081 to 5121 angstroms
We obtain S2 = 0.9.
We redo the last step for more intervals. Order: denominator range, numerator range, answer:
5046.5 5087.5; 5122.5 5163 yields 1.02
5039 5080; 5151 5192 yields 0.92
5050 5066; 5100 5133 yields 0.99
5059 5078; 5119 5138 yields 1.01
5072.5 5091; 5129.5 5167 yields 1.02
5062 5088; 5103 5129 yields 1.01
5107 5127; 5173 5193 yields 0.90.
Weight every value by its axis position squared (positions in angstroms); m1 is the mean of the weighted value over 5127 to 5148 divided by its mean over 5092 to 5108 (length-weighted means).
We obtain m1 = 1.06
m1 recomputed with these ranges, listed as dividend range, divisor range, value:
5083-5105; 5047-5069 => 0.96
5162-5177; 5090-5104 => 0.87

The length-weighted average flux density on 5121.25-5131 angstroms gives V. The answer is 0.769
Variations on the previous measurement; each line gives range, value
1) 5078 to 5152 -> 0.779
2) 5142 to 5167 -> 0.777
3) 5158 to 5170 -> 0.685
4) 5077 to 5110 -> 0.766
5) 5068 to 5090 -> 0.788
